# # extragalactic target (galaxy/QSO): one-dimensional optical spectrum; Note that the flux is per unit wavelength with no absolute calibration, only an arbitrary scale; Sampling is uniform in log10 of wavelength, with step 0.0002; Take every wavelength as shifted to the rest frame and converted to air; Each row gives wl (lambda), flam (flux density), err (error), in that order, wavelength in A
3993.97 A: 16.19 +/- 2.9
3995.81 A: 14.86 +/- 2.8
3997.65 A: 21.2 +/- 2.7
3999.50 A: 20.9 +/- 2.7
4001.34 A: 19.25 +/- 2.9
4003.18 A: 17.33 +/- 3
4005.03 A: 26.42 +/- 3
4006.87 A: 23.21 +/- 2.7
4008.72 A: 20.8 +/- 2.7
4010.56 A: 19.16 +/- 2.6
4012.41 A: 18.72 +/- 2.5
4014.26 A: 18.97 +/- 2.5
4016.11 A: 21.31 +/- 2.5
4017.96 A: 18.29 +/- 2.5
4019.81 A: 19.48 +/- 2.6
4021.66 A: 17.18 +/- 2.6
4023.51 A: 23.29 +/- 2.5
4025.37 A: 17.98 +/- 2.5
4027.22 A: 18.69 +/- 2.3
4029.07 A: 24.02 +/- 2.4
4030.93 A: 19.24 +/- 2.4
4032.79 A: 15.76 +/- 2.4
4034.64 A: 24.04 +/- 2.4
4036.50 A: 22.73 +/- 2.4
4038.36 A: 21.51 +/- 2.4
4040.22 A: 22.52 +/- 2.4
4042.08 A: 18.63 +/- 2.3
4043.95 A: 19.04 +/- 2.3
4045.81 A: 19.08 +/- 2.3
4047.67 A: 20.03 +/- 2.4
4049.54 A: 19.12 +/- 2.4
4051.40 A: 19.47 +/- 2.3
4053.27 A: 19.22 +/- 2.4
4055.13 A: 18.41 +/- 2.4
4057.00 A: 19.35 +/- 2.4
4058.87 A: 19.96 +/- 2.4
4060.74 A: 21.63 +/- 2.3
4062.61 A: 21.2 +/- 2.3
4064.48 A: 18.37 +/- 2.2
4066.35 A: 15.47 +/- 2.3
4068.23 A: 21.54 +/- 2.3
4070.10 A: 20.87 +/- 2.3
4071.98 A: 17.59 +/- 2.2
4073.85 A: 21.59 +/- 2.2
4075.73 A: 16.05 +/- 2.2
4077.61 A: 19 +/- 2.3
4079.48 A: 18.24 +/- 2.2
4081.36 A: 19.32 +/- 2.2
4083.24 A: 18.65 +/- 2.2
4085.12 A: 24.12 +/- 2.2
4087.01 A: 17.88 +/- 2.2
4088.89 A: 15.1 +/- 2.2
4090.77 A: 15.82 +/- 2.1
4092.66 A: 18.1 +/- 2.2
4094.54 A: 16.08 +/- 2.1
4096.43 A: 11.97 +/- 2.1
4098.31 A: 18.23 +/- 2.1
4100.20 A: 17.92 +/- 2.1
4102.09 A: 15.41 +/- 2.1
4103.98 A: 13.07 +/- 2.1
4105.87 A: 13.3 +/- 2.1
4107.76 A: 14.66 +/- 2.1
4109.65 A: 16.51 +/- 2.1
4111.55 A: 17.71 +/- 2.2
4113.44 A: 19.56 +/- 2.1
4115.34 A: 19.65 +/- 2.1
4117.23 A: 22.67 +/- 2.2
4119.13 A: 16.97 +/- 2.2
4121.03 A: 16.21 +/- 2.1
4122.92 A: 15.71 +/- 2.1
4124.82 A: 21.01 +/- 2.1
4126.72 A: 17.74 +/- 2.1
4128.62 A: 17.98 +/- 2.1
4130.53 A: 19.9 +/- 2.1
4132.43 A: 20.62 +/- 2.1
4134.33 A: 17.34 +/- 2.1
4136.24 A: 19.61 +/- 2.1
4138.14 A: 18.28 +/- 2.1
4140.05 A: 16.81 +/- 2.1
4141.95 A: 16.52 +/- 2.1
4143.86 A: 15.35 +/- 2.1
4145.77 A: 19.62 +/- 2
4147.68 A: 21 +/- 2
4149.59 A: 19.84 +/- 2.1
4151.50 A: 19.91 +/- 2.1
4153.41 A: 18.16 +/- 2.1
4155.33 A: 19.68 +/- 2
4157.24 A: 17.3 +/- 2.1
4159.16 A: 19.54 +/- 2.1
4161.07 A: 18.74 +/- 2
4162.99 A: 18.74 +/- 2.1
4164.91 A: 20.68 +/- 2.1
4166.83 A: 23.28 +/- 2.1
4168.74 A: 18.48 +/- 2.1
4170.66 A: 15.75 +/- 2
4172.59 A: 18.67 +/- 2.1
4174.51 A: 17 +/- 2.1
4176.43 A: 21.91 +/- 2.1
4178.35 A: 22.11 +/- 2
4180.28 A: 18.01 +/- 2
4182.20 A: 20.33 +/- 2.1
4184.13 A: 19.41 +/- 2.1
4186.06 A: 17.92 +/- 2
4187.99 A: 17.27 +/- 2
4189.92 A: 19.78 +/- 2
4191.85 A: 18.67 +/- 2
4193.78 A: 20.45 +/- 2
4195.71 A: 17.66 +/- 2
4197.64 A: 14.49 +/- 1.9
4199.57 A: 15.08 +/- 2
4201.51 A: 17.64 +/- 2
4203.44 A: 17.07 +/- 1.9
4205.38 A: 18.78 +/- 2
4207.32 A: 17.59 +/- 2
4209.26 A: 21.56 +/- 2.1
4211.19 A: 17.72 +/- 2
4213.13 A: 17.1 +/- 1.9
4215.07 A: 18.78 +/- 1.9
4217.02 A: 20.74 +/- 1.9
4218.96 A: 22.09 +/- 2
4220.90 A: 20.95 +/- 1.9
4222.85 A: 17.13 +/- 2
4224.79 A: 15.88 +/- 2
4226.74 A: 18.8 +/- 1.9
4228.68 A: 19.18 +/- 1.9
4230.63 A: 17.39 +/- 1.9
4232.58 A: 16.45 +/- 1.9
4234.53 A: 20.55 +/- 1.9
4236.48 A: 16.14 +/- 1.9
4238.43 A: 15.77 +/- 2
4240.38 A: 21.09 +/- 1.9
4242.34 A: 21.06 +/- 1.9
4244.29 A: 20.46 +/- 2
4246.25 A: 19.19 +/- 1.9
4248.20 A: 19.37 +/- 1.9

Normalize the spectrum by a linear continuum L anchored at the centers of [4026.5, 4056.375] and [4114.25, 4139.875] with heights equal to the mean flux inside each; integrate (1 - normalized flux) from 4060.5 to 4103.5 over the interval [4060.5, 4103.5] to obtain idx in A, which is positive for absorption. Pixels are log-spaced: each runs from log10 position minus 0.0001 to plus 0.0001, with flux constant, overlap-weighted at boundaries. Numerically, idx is 2.9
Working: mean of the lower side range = 20.1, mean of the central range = 18.2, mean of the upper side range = 18.7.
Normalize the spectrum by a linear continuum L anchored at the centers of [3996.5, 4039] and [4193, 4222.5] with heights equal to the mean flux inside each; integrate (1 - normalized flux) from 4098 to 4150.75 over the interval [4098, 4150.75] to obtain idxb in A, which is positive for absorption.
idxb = 4.0 A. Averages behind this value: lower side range 20.4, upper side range 18.5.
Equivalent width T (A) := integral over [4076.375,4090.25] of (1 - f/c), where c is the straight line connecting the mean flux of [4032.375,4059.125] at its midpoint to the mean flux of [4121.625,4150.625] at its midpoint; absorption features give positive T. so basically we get 0.4 A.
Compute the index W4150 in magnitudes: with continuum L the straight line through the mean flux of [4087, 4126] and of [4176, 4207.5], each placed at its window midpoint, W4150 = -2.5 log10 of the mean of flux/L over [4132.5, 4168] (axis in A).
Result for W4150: -0.08 mag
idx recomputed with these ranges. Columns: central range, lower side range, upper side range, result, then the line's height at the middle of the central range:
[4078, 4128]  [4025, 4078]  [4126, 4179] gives 5.0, 19.3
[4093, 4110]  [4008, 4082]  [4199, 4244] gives 3.5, 19.3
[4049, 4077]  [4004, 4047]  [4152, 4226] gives 1.0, 20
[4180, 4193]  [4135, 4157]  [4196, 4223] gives -0.3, 18.4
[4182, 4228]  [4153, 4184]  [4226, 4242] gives 0.7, 18.7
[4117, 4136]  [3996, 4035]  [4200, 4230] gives 0.8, 19.3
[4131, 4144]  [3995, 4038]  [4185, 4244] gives 0.7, 19.1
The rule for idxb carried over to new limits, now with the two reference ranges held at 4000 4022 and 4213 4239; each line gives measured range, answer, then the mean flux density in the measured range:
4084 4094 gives 0.70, 18.1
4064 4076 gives 0.42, 18.9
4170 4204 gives 0.75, 18.3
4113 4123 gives 0.33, 18.6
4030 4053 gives -0.24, 20.1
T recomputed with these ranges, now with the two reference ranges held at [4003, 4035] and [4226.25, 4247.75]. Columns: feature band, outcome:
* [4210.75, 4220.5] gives -0.3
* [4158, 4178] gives -0.1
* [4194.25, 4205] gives 1.3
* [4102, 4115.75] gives 2.4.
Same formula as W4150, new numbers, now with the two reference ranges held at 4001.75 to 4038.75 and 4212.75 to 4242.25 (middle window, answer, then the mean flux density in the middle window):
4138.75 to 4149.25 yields 0.08 mag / 18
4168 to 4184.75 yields 0.00 mag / 19.1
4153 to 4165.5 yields 0.01 mag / 19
